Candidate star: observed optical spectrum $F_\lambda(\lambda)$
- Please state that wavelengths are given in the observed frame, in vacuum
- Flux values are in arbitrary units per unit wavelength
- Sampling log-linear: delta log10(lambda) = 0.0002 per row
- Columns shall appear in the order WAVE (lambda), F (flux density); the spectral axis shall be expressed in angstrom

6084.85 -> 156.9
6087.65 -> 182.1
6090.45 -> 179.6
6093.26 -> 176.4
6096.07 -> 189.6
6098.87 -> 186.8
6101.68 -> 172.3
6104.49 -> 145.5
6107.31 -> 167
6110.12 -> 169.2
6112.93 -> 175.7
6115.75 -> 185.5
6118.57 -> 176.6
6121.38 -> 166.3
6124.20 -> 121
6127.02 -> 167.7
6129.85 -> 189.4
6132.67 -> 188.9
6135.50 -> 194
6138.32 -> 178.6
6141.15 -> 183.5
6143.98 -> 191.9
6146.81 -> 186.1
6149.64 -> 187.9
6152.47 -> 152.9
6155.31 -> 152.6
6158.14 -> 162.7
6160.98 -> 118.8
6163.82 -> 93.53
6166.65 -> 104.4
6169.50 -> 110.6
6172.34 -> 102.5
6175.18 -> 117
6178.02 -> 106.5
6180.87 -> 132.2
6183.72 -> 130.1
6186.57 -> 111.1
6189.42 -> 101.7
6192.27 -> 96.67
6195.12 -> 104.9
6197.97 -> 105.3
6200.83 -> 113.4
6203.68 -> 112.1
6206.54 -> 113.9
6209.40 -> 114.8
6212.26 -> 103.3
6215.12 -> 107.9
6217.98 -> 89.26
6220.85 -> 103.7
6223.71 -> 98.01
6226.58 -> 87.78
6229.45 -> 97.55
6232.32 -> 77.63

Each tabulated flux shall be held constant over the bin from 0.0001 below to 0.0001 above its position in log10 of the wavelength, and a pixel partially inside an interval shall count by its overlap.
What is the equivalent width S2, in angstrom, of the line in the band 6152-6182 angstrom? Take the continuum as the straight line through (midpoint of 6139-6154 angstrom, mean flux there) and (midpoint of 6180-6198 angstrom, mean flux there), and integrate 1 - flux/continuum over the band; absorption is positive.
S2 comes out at 5.10 angstrom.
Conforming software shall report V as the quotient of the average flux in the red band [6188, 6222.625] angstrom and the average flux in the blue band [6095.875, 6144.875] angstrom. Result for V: 0.60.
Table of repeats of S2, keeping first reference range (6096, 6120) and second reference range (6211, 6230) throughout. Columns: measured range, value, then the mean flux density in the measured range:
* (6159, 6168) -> 1.8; 109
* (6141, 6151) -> -2.7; 188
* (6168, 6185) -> 1.5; 116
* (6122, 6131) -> 0.1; 159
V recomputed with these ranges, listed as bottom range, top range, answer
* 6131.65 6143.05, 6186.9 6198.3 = 0.55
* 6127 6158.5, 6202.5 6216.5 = 0.62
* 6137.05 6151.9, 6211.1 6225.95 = 0.54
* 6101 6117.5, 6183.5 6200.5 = 0.63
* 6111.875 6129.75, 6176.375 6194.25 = 0.68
